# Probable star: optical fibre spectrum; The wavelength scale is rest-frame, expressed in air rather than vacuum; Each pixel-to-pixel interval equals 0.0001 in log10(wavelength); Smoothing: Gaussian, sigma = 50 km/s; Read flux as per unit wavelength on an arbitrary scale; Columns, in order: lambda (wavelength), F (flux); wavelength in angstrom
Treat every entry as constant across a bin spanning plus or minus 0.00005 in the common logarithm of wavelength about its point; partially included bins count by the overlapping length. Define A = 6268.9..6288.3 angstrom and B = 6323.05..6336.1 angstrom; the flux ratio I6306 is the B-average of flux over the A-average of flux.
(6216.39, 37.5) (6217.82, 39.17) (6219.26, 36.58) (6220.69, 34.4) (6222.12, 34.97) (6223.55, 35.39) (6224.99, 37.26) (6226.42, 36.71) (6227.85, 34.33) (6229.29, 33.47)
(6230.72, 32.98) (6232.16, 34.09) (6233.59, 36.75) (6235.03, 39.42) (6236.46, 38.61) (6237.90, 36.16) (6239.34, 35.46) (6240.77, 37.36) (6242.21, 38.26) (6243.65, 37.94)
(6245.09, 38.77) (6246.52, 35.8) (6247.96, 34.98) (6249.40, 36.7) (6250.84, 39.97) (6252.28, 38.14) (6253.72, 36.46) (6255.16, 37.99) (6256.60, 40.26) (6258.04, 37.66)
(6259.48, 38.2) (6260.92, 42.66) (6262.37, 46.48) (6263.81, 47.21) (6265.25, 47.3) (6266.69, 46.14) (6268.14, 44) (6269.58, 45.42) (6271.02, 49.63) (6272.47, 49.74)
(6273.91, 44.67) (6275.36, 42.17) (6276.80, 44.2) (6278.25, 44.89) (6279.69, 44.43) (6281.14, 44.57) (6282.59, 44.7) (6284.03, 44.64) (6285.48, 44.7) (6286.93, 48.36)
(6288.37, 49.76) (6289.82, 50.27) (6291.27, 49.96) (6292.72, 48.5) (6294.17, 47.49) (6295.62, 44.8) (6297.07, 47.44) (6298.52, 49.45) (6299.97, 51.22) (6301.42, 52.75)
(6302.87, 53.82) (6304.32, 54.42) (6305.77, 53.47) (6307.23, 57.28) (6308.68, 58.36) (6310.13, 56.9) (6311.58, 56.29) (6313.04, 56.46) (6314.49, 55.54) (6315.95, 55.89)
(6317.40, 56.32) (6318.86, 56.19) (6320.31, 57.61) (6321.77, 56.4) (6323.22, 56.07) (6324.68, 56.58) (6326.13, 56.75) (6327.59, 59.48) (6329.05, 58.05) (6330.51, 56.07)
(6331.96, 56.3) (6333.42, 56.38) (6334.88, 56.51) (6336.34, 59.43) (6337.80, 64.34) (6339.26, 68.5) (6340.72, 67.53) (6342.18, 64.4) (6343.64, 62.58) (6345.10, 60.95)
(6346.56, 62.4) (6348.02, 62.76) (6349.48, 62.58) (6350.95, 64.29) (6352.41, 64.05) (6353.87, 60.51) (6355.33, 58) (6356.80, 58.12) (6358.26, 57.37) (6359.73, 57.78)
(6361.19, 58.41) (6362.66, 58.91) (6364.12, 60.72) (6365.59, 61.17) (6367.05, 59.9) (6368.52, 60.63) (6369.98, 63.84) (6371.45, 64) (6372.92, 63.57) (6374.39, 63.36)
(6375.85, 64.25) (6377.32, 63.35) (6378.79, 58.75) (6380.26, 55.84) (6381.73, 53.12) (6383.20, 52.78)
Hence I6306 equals 1.2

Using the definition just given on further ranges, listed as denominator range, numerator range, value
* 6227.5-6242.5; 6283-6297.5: 1.32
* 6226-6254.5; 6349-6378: 1.67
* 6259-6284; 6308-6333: 1.26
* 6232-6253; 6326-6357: 1.64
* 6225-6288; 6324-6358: 1.49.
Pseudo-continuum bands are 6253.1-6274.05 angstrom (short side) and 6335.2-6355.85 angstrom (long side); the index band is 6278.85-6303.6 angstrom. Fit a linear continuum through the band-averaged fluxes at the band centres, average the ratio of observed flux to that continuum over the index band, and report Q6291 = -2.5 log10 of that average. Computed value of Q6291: 0.05 mag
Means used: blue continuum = 43.6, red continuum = 63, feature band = 48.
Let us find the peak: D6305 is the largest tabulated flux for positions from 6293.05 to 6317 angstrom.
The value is 58.36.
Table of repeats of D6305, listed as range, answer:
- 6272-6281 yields 49.74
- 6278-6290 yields 50.27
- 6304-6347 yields 68.5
